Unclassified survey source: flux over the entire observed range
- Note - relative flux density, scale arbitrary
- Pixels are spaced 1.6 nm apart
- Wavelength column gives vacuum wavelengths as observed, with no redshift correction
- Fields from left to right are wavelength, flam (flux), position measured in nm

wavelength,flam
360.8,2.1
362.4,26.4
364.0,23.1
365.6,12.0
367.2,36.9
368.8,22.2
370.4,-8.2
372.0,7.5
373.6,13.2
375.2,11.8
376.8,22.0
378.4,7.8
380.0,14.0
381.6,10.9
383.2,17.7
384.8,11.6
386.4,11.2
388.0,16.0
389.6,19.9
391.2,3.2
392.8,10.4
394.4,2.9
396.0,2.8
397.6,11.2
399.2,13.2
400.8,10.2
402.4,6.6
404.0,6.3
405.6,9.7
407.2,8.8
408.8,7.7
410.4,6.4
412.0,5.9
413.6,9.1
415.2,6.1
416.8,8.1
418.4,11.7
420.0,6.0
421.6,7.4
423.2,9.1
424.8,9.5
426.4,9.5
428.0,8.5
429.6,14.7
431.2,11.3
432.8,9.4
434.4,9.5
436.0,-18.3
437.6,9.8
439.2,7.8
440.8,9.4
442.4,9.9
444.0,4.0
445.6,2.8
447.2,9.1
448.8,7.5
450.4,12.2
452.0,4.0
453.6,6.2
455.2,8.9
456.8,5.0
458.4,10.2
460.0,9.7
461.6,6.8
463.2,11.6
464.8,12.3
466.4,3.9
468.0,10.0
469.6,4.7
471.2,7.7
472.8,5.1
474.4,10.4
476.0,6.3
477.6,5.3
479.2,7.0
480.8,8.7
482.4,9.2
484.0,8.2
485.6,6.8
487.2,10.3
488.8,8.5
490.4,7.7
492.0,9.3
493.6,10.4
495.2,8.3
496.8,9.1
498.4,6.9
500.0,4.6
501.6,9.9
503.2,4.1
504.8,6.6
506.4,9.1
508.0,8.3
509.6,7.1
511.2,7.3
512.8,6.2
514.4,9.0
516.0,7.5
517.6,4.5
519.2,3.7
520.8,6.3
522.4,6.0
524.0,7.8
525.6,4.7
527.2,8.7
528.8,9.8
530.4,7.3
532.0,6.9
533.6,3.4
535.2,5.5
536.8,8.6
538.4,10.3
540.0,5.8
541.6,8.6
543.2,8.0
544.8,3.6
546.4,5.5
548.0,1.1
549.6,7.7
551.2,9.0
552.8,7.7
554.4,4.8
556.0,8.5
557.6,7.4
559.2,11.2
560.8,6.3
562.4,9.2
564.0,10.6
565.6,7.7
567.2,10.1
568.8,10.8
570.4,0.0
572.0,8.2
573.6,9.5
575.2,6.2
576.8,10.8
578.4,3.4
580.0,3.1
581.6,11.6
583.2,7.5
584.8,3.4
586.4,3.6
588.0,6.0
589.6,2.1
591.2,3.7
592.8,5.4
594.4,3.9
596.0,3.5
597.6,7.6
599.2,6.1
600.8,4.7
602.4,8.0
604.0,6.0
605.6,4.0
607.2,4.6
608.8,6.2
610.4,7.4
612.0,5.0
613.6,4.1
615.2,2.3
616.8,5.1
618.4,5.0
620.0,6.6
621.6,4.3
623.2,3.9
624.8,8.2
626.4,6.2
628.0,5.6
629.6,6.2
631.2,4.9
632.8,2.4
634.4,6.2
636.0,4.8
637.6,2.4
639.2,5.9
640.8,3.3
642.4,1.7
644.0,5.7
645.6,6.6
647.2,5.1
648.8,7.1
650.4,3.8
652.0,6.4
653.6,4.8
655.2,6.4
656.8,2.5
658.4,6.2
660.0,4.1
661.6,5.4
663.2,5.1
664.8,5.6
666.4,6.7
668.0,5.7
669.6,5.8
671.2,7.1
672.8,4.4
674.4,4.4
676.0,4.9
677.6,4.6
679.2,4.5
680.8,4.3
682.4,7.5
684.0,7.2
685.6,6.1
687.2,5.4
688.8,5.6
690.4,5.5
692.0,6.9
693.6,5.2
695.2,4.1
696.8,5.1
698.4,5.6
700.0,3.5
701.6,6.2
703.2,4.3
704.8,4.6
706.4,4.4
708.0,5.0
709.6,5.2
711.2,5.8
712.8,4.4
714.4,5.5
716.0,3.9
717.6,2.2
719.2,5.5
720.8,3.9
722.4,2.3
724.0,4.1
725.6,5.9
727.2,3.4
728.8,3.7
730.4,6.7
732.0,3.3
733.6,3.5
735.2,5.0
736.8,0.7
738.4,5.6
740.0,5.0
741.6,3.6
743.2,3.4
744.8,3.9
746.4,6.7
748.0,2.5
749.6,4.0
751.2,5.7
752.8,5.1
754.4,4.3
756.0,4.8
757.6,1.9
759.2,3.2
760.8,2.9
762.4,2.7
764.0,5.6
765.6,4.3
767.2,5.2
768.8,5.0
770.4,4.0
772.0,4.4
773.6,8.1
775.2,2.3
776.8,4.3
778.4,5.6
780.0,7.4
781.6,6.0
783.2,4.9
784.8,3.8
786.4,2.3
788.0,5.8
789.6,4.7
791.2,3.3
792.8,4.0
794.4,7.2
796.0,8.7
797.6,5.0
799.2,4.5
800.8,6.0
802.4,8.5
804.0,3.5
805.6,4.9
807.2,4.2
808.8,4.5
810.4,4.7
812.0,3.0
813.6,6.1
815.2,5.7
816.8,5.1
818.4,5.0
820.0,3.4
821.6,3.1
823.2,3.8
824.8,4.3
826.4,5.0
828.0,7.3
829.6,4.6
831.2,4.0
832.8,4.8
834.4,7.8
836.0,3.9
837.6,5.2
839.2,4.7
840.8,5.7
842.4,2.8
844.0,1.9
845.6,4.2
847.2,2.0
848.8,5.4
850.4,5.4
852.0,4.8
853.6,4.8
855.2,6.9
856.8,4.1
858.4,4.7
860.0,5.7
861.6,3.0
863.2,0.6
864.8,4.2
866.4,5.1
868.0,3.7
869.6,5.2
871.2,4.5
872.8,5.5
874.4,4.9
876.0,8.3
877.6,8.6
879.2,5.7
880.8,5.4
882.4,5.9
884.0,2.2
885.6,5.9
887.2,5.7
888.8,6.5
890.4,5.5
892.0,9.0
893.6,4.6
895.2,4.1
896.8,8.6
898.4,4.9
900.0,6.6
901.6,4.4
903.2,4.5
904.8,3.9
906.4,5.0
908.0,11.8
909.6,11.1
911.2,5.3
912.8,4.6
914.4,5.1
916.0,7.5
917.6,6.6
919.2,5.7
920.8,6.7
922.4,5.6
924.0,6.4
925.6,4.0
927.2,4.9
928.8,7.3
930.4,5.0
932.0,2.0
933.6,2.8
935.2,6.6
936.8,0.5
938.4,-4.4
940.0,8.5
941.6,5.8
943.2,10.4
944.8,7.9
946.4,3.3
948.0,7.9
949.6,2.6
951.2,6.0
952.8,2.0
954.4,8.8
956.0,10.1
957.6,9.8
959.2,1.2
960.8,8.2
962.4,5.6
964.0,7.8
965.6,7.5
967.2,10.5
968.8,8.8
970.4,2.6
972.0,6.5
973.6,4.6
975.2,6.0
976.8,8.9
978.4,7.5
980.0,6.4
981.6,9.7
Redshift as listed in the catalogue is 1.437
